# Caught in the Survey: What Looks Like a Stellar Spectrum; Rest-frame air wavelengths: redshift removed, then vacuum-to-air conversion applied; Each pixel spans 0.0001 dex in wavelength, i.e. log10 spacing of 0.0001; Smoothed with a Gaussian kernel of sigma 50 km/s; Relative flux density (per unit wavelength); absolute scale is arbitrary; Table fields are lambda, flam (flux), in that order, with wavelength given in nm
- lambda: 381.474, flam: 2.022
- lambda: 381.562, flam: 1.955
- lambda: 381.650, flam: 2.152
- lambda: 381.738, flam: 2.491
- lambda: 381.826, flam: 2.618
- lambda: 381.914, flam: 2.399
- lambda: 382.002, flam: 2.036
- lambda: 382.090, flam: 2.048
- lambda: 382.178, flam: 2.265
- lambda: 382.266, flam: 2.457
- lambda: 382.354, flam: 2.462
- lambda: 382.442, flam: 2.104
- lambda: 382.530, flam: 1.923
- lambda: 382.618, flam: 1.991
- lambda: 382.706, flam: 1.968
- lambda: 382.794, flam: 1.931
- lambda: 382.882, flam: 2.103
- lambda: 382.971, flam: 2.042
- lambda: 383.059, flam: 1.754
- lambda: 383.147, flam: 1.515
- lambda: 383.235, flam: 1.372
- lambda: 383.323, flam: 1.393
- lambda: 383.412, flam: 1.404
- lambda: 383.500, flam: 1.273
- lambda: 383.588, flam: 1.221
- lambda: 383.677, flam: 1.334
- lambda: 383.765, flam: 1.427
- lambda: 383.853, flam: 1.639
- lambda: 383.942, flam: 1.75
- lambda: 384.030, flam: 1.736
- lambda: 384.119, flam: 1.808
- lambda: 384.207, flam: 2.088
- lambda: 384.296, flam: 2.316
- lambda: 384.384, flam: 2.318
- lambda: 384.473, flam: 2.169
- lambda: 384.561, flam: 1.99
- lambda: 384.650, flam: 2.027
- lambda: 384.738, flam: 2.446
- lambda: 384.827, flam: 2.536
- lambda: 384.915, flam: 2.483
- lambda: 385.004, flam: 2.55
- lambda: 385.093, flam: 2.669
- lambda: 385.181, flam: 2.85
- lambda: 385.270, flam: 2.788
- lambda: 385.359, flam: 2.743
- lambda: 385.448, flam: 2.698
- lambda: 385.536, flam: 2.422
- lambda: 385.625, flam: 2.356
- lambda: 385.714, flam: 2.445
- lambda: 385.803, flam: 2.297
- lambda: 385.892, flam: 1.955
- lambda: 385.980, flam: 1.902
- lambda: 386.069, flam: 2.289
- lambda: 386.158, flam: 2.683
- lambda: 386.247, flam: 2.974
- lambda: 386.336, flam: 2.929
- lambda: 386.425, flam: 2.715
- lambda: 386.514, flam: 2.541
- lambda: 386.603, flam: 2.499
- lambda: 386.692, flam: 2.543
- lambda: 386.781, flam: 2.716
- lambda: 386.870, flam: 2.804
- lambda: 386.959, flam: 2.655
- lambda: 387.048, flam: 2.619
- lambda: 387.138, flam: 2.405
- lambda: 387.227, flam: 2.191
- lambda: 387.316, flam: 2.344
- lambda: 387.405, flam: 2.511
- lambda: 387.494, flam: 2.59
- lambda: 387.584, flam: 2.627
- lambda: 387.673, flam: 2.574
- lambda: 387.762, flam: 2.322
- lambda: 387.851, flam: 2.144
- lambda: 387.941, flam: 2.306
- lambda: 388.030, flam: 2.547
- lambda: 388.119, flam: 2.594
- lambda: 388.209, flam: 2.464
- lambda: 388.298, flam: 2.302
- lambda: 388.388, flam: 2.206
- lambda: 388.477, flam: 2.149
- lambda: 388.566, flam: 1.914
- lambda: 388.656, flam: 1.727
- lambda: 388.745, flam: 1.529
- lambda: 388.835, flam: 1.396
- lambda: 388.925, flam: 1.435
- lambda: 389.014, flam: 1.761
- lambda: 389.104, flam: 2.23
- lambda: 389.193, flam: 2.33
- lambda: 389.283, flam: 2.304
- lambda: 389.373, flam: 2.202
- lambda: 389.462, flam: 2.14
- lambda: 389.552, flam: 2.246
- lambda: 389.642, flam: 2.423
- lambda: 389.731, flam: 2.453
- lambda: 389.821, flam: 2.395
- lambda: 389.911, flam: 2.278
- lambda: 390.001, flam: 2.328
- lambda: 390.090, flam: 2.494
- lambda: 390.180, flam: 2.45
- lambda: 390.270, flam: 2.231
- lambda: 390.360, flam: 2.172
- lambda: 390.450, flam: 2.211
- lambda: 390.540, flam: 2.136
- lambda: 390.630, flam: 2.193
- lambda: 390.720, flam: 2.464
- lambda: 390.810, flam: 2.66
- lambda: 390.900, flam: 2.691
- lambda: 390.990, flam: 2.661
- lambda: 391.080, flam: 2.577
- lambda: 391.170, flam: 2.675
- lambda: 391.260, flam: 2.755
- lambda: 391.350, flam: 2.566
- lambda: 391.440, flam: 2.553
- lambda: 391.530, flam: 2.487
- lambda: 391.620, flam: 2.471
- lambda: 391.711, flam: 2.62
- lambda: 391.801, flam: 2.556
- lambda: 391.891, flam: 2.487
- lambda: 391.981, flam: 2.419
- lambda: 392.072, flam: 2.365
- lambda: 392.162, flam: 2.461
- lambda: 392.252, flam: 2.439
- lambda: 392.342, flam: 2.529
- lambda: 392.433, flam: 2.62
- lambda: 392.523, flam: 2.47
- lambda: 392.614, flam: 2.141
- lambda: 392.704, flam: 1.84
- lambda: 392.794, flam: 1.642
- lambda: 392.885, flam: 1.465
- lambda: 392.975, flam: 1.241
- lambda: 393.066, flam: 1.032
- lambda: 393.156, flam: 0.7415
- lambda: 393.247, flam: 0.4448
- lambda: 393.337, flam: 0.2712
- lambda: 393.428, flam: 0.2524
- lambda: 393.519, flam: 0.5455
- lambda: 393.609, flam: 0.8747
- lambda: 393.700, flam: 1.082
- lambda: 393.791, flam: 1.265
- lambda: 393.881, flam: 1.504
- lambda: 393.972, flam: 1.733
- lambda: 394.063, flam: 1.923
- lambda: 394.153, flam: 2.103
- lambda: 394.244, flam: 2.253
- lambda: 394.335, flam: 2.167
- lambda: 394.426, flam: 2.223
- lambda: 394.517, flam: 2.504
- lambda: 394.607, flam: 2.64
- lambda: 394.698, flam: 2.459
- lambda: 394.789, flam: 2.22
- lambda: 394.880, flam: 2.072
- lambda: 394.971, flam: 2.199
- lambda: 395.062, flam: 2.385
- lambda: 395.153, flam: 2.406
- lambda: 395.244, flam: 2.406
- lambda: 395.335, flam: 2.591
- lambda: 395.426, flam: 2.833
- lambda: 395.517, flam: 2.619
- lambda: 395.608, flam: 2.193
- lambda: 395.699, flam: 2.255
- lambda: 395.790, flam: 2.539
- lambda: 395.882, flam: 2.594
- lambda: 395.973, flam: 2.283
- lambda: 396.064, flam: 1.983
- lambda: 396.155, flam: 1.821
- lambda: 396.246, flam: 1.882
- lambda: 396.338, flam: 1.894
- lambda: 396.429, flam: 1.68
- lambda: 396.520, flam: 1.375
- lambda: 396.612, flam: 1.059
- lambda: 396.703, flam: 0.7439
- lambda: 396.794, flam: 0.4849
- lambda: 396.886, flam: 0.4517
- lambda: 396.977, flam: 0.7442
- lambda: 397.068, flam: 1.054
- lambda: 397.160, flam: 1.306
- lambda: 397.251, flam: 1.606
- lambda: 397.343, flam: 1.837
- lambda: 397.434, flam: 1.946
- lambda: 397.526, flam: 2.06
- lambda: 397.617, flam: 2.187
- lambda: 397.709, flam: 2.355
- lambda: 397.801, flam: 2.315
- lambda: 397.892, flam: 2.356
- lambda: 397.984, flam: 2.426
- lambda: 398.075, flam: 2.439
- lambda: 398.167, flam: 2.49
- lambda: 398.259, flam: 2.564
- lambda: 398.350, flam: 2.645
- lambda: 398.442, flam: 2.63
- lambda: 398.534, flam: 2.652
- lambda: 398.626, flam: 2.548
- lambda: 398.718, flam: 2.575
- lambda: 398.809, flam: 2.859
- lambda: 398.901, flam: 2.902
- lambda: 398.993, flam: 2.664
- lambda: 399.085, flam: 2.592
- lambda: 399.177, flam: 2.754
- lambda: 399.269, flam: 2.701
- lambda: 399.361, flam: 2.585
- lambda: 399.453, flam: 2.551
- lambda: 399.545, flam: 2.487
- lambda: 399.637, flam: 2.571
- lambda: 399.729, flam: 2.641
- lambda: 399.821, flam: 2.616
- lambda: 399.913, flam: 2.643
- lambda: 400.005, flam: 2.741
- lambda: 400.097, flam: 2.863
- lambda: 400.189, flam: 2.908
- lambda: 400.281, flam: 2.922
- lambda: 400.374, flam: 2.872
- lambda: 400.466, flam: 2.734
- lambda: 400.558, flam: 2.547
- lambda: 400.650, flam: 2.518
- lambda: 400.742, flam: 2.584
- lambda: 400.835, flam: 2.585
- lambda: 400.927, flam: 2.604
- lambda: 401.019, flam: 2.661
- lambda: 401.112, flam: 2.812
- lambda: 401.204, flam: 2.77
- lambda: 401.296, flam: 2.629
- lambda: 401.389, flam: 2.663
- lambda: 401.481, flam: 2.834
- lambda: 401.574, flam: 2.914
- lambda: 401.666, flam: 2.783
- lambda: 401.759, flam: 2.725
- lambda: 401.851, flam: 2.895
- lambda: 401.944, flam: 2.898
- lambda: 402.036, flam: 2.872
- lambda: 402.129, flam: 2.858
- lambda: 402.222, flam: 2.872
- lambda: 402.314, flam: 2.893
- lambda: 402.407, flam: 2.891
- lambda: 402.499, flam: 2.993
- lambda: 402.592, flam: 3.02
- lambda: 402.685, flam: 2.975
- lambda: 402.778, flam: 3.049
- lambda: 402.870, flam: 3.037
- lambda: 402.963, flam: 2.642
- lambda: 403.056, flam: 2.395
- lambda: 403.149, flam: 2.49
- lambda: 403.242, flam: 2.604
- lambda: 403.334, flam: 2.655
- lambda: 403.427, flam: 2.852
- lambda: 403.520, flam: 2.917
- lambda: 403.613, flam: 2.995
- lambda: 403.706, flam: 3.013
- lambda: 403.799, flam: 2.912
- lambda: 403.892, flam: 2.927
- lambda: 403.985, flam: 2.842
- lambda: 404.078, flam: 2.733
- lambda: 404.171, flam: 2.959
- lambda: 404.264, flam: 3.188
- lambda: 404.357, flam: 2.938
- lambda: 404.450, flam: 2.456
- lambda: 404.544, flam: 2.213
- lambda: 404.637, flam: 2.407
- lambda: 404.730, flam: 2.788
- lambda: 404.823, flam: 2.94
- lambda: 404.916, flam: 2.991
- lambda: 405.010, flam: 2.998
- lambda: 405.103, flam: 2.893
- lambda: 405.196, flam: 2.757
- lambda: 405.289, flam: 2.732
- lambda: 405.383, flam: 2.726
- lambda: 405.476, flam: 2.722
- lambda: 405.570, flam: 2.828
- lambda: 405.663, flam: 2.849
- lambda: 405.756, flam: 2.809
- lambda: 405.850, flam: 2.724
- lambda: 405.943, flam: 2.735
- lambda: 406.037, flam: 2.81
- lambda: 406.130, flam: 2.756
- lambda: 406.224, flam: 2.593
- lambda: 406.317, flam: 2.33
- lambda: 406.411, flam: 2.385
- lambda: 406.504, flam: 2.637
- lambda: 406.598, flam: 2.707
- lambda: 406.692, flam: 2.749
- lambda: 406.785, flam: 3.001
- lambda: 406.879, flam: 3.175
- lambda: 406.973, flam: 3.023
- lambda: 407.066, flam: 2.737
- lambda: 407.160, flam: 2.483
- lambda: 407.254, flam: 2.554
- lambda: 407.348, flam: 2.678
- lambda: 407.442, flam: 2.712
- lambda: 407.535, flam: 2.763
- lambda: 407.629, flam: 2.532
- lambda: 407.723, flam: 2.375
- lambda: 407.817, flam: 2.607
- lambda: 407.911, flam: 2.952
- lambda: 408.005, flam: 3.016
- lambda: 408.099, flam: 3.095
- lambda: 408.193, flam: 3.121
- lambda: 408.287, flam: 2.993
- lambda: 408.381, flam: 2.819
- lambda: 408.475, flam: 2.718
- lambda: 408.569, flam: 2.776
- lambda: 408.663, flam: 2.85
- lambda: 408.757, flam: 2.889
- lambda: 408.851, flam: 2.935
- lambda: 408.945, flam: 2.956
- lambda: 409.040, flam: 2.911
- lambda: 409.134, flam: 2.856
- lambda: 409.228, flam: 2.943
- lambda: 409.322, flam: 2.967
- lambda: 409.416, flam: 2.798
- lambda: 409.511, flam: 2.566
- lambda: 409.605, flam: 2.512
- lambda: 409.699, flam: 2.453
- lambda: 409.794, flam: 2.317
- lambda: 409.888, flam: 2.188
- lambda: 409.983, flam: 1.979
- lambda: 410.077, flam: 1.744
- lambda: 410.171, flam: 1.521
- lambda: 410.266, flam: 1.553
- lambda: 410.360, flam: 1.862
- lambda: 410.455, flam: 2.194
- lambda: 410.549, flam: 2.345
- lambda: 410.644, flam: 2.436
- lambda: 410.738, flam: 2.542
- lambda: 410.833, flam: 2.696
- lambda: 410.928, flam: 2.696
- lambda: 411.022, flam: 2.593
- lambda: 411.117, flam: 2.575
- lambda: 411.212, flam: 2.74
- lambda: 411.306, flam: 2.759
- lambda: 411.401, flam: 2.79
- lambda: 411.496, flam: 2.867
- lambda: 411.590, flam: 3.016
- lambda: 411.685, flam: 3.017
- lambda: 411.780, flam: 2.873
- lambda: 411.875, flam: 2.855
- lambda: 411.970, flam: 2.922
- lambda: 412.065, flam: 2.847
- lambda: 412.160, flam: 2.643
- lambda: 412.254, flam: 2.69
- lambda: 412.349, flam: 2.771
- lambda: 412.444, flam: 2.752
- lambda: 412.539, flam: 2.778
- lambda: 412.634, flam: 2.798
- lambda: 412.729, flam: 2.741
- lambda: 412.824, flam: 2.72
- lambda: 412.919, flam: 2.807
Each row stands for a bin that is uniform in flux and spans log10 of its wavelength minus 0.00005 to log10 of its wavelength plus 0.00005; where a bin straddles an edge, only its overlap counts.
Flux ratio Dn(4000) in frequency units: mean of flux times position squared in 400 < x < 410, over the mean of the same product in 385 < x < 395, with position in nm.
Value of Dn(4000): 1.4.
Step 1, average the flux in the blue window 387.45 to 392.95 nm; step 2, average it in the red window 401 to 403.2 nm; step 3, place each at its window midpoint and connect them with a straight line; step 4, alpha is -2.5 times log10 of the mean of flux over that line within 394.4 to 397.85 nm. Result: 0.29 mag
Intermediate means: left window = 2.3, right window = 2.82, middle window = 1.95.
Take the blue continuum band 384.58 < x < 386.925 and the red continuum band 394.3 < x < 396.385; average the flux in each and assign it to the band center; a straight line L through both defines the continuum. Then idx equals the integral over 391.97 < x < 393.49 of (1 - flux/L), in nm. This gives 0.47 nm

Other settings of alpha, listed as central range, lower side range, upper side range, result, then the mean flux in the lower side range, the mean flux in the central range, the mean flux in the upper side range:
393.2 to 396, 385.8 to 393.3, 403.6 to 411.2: 0.236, 2.28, 1.93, 2.68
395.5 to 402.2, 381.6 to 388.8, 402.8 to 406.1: 0.123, 2.22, 2.35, 2.79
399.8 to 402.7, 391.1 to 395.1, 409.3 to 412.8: -0.244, 1.95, 2.78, 2.55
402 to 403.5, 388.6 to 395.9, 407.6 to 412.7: -0.165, 2.1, 2.82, 2.65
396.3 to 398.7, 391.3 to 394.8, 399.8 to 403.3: 0.269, 1.89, 1.85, 2.77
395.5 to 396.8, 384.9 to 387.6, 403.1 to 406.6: 0.392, 2.54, 1.85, 2.76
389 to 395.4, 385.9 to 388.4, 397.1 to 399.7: 0.169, 2.5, 2.1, 2.41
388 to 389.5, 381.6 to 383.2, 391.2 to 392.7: 0.143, 2.12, 2.07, 2.48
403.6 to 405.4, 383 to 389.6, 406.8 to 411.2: -0.117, 2.2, 2.82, 2.61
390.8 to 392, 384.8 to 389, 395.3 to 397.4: -0.237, 2.4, 2.59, 1.73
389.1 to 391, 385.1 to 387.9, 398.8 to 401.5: 0.097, 2.52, 2.35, 2.69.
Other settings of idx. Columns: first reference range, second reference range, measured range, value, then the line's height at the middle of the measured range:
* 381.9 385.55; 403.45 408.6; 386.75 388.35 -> -0.22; 2.18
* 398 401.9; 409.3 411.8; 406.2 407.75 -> -0.09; 2.53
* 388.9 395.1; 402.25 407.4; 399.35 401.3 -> -0.11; 2.54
